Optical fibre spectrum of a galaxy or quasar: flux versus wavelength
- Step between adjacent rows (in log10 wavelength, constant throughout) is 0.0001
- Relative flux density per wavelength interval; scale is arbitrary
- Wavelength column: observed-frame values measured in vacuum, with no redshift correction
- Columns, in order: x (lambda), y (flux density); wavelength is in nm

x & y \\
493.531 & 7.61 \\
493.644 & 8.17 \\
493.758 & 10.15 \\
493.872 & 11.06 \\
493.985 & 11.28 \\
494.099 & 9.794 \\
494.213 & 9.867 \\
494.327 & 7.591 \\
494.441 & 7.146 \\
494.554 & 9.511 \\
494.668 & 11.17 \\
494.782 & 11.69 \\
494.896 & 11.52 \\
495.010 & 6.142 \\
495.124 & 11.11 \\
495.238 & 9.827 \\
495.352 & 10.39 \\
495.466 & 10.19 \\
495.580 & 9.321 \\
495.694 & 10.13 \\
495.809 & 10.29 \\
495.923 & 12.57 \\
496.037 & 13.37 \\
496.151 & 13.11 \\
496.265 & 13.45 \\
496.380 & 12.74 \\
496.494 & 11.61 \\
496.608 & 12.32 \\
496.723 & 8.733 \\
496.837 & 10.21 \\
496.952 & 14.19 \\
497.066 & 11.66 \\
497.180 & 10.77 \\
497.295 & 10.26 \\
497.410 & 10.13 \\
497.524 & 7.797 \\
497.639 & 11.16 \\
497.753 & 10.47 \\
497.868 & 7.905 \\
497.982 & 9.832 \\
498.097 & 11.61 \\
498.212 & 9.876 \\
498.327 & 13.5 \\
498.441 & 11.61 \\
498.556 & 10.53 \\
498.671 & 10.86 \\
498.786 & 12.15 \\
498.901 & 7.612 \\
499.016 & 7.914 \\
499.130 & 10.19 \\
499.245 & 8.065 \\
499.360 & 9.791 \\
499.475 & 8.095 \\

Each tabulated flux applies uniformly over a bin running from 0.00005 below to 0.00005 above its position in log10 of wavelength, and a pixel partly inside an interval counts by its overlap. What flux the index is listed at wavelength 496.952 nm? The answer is 14.19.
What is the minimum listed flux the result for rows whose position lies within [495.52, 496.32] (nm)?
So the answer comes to 9.321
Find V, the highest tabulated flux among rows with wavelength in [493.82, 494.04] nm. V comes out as 11.28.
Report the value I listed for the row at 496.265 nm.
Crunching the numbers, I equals 13.45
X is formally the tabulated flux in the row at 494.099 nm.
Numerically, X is 9.794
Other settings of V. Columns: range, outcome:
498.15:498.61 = 13.5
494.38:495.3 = 11.69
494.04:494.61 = 9.867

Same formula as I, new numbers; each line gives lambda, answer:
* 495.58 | 9.321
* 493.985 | 11.28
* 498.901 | 7.612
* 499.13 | 10.19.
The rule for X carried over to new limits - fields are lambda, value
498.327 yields 13.5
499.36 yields 9.791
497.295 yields 10.26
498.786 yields 12.15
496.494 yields 11.61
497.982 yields 9.832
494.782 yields 11.69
